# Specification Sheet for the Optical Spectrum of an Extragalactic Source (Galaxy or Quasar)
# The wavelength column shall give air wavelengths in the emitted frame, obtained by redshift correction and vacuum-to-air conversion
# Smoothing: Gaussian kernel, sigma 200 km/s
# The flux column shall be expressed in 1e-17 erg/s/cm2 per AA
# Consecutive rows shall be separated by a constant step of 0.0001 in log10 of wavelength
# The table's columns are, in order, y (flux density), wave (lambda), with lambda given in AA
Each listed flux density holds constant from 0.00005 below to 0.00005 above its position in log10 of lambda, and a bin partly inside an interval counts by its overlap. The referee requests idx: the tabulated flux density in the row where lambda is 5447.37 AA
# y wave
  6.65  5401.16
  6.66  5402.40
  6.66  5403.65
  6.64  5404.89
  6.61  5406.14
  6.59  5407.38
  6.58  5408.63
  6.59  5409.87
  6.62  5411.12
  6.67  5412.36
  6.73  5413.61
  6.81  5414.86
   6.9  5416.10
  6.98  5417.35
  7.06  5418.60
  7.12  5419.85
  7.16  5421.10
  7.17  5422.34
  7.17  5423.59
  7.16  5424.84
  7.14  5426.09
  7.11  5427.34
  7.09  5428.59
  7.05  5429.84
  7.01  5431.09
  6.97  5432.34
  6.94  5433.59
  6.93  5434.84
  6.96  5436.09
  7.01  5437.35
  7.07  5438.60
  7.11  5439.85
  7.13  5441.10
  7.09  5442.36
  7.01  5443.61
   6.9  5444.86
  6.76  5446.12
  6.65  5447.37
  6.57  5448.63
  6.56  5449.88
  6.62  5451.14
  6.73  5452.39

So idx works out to 6.65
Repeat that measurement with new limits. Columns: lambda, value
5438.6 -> 7.07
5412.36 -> 6.67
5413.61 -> 6.73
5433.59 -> 6.94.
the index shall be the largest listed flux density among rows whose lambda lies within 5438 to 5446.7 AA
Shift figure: 7.13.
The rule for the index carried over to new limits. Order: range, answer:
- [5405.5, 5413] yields 6.67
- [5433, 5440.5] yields 7.11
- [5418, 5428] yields 7.17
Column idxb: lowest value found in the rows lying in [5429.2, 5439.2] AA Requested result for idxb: 6.93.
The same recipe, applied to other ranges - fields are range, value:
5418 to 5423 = 7.06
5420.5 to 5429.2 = 7.09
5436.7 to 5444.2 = 7.01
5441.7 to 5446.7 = 6.76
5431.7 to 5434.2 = 6.94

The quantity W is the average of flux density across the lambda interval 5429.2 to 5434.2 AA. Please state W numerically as 7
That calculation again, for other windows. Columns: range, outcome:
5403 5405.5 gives 6.65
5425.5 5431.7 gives 7.08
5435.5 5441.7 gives 7.06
